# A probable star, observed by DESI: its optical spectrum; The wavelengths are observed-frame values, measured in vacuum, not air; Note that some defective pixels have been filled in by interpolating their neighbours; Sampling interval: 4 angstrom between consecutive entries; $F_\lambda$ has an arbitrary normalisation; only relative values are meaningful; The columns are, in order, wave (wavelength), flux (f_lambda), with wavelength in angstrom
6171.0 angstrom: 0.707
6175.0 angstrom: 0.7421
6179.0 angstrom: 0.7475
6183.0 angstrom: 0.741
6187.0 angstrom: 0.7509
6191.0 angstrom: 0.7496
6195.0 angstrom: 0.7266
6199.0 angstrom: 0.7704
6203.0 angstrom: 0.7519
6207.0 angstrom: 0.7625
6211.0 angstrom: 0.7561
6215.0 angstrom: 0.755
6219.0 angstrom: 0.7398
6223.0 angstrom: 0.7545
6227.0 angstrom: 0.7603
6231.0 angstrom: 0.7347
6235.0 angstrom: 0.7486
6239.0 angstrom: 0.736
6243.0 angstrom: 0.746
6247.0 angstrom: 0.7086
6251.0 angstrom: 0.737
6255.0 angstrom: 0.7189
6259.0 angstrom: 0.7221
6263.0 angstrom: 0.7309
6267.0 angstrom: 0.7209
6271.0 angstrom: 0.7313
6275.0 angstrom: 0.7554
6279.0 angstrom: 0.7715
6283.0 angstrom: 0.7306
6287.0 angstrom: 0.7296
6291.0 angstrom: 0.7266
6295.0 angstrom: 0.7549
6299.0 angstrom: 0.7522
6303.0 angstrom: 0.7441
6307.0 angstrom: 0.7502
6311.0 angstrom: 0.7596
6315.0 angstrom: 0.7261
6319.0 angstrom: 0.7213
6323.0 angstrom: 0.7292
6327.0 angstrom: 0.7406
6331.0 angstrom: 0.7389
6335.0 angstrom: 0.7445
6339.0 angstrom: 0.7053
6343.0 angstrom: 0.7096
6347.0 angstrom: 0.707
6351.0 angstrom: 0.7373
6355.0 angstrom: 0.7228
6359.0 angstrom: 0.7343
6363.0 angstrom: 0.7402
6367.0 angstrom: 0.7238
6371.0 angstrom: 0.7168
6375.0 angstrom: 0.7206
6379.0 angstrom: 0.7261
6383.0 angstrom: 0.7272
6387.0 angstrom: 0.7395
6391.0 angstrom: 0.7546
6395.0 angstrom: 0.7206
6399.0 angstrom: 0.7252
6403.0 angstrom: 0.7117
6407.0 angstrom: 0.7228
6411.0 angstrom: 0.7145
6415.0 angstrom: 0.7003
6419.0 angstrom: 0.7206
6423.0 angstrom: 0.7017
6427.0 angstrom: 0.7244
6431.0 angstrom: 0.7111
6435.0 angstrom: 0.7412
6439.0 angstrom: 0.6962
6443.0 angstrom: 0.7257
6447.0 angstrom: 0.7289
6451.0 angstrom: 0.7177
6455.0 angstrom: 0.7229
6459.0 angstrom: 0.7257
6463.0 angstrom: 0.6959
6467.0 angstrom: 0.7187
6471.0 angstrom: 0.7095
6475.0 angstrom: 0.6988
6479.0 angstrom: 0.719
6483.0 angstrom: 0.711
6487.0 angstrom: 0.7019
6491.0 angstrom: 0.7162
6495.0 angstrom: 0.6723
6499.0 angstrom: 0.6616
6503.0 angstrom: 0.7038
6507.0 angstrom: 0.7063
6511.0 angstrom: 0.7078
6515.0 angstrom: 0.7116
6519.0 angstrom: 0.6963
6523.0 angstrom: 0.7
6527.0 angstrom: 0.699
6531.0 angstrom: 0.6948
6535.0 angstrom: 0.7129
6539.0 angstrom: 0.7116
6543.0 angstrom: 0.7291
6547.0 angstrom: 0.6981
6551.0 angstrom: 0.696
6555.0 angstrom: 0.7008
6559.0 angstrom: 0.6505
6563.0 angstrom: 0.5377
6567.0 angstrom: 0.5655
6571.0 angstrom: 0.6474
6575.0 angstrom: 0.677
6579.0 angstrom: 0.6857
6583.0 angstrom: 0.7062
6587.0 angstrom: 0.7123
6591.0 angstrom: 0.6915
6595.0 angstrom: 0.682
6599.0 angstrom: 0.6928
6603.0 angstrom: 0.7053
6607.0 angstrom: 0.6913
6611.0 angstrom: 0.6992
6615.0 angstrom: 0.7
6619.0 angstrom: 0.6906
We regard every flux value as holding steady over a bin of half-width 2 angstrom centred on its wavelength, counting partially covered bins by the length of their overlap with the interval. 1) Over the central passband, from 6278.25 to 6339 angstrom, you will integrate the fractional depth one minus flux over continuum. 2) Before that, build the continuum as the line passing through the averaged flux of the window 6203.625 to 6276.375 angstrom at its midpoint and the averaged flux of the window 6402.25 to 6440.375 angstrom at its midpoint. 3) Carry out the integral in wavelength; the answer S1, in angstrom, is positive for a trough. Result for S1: -0.8 angstrom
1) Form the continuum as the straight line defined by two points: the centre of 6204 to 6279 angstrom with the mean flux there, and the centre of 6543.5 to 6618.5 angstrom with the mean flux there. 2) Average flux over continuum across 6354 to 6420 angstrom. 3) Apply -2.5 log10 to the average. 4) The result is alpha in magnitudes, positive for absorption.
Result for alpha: -0.02 mag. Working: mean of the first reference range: 0.741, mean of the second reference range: 0.676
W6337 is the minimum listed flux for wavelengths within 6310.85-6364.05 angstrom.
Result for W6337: 0.7053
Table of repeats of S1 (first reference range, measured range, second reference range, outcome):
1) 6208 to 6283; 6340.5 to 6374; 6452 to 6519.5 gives 0.0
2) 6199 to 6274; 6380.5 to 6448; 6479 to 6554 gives -0.5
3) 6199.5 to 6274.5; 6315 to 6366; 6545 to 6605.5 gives -0.6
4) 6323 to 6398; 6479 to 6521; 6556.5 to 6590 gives -1.4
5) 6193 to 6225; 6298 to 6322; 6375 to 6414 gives -0.1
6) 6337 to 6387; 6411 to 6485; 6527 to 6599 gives -1.2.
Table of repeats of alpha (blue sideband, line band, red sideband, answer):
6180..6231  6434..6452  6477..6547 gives -0.01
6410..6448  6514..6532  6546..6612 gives -0.02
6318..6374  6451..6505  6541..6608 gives -0.01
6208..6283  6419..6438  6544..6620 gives -0.02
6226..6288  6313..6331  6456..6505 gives -0.01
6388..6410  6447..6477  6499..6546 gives 0.00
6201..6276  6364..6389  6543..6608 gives -0.02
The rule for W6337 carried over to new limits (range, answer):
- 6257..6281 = 0.7209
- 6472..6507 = 0.6616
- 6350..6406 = 0.7117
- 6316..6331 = 0.7213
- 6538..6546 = 0.7116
